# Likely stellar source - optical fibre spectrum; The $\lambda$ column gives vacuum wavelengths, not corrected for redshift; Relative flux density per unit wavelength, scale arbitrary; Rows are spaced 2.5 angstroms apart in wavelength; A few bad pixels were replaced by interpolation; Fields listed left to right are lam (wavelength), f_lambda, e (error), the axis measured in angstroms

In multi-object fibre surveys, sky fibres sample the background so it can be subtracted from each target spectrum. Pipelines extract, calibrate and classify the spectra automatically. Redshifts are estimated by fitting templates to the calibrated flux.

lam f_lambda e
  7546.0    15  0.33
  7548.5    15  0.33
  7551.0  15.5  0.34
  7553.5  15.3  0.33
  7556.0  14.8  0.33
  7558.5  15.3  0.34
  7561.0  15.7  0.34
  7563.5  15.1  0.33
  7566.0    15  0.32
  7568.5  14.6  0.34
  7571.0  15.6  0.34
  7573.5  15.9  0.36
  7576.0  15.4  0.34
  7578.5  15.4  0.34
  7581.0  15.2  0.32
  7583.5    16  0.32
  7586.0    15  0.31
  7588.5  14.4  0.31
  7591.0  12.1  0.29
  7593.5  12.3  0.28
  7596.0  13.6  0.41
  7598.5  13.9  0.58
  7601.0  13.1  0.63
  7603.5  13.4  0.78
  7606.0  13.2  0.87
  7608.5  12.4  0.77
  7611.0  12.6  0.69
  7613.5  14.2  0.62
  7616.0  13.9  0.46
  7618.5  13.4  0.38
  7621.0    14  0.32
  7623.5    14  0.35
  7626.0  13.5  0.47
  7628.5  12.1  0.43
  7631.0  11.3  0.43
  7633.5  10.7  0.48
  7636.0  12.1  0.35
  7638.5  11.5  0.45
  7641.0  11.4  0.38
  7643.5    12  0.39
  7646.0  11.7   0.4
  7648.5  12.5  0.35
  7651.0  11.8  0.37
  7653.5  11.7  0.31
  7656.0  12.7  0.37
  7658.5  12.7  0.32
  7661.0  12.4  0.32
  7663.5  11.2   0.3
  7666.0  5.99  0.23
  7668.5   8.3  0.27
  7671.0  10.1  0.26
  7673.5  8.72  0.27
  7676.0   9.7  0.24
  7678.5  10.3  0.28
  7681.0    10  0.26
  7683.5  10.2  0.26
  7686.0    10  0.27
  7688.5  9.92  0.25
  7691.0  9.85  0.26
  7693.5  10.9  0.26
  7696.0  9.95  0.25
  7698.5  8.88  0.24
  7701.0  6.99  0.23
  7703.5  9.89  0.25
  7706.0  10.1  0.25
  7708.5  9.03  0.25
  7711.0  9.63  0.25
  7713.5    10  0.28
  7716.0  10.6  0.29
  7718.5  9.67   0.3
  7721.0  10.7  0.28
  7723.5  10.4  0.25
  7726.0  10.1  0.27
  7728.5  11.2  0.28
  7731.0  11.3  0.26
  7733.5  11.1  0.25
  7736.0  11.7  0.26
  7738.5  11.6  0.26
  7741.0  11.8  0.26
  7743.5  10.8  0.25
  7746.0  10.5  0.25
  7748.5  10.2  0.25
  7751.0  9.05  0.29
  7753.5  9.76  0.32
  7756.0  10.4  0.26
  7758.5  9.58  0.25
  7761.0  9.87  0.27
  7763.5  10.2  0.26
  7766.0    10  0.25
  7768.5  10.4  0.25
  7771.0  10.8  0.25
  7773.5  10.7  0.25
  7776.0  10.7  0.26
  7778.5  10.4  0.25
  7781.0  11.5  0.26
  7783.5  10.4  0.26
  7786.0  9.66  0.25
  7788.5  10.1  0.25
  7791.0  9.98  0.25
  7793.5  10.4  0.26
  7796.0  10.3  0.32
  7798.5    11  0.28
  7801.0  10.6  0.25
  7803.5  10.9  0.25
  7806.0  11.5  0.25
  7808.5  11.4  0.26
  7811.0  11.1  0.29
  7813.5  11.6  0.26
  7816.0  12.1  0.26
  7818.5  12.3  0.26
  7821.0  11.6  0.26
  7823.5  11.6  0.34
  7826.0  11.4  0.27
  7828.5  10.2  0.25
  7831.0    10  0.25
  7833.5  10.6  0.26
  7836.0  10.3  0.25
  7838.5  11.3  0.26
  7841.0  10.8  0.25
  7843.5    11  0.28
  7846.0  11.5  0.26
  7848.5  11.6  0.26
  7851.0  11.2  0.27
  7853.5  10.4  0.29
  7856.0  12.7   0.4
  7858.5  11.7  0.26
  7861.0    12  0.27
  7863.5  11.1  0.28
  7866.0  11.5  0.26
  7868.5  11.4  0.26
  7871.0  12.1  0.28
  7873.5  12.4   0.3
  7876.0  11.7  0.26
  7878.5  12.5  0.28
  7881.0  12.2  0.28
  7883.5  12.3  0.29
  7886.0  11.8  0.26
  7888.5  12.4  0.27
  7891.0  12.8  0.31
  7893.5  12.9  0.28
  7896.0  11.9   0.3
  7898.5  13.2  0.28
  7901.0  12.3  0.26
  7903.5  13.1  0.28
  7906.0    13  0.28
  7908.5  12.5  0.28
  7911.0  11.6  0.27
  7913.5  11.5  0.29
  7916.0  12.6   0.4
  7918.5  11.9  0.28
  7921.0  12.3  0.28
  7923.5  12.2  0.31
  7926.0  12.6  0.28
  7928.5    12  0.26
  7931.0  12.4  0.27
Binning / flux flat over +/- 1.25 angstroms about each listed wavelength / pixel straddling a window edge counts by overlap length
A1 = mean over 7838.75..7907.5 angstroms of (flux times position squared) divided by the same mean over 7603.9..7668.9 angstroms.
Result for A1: 1.05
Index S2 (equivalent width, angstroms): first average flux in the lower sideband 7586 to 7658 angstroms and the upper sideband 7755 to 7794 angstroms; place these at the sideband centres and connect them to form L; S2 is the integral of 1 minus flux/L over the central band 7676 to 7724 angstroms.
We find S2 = 6.95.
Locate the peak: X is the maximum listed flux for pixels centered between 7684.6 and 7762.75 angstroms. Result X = 11.8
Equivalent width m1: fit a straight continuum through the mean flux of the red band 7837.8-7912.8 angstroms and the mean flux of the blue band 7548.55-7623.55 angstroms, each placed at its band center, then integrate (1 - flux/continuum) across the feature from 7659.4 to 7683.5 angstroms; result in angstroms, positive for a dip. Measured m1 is 7.0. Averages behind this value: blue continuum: 14.4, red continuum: 12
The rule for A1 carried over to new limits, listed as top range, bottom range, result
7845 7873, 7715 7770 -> 1.14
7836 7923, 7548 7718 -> 1.04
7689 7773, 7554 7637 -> 0.76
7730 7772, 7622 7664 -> 0.89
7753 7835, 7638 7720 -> 1.07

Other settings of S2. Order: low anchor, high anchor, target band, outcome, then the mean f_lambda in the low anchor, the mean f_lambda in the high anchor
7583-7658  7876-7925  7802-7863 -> 5.8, 12.9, 12.4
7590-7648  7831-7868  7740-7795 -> 6.7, 12.7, 11.2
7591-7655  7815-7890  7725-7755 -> 3.3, 12.6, 11.5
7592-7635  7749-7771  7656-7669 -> 1.7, 13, 9.97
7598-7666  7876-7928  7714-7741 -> 3.4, 12.4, 12.4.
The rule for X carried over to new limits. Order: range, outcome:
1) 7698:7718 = 10.6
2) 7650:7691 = 12.7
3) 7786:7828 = 12.3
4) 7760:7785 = 11.5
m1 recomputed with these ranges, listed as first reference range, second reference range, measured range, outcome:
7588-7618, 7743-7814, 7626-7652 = 1.8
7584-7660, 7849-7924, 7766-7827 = 7.0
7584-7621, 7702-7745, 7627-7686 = 6.2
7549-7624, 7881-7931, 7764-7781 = 3.4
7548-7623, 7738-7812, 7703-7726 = 3.4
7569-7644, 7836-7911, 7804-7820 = 0.9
